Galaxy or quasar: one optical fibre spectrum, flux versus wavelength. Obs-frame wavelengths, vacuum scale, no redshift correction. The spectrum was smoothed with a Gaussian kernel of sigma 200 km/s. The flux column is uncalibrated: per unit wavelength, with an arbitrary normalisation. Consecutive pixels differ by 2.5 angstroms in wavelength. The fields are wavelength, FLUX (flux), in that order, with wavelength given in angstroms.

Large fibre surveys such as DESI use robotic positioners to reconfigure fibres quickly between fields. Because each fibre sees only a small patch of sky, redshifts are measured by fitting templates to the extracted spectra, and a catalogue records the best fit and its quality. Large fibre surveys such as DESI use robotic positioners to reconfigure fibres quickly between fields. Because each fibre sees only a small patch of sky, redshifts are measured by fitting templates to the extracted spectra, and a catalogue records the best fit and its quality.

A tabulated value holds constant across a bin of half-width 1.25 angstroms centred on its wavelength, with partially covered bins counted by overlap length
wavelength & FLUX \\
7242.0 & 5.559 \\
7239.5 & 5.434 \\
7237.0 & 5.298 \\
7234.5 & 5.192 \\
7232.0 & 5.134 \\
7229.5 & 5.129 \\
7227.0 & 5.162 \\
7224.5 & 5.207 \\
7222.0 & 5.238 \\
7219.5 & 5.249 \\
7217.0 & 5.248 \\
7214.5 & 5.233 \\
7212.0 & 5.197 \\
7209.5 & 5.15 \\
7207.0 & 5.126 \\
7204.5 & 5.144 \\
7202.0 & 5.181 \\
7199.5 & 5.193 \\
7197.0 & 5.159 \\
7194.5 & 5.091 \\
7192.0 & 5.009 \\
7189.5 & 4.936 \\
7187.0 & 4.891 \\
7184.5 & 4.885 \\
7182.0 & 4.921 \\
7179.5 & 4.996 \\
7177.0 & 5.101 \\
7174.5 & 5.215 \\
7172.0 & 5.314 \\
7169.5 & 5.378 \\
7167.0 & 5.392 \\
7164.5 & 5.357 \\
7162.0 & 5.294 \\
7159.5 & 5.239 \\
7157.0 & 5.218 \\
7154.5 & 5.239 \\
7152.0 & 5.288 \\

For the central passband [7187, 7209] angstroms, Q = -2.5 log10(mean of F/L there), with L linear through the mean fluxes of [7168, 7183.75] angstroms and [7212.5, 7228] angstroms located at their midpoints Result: 0.02 mag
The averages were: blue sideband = 5.15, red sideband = 5.22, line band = 5.09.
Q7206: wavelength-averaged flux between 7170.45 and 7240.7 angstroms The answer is 5.14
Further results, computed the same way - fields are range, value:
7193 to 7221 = 5.18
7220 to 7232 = 5.18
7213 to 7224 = 5.24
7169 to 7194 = 5.06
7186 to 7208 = 5.08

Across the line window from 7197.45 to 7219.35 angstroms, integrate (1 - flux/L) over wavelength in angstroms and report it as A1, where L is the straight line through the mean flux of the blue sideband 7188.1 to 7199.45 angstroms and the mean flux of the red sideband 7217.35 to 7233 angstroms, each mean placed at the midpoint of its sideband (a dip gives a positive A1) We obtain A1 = -0.3 angstroms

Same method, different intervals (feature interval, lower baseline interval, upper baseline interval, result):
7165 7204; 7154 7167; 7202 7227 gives 1.0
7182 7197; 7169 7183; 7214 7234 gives 0.5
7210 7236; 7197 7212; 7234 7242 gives 0.4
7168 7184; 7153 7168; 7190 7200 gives 0.2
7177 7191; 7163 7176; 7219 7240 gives 0.9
